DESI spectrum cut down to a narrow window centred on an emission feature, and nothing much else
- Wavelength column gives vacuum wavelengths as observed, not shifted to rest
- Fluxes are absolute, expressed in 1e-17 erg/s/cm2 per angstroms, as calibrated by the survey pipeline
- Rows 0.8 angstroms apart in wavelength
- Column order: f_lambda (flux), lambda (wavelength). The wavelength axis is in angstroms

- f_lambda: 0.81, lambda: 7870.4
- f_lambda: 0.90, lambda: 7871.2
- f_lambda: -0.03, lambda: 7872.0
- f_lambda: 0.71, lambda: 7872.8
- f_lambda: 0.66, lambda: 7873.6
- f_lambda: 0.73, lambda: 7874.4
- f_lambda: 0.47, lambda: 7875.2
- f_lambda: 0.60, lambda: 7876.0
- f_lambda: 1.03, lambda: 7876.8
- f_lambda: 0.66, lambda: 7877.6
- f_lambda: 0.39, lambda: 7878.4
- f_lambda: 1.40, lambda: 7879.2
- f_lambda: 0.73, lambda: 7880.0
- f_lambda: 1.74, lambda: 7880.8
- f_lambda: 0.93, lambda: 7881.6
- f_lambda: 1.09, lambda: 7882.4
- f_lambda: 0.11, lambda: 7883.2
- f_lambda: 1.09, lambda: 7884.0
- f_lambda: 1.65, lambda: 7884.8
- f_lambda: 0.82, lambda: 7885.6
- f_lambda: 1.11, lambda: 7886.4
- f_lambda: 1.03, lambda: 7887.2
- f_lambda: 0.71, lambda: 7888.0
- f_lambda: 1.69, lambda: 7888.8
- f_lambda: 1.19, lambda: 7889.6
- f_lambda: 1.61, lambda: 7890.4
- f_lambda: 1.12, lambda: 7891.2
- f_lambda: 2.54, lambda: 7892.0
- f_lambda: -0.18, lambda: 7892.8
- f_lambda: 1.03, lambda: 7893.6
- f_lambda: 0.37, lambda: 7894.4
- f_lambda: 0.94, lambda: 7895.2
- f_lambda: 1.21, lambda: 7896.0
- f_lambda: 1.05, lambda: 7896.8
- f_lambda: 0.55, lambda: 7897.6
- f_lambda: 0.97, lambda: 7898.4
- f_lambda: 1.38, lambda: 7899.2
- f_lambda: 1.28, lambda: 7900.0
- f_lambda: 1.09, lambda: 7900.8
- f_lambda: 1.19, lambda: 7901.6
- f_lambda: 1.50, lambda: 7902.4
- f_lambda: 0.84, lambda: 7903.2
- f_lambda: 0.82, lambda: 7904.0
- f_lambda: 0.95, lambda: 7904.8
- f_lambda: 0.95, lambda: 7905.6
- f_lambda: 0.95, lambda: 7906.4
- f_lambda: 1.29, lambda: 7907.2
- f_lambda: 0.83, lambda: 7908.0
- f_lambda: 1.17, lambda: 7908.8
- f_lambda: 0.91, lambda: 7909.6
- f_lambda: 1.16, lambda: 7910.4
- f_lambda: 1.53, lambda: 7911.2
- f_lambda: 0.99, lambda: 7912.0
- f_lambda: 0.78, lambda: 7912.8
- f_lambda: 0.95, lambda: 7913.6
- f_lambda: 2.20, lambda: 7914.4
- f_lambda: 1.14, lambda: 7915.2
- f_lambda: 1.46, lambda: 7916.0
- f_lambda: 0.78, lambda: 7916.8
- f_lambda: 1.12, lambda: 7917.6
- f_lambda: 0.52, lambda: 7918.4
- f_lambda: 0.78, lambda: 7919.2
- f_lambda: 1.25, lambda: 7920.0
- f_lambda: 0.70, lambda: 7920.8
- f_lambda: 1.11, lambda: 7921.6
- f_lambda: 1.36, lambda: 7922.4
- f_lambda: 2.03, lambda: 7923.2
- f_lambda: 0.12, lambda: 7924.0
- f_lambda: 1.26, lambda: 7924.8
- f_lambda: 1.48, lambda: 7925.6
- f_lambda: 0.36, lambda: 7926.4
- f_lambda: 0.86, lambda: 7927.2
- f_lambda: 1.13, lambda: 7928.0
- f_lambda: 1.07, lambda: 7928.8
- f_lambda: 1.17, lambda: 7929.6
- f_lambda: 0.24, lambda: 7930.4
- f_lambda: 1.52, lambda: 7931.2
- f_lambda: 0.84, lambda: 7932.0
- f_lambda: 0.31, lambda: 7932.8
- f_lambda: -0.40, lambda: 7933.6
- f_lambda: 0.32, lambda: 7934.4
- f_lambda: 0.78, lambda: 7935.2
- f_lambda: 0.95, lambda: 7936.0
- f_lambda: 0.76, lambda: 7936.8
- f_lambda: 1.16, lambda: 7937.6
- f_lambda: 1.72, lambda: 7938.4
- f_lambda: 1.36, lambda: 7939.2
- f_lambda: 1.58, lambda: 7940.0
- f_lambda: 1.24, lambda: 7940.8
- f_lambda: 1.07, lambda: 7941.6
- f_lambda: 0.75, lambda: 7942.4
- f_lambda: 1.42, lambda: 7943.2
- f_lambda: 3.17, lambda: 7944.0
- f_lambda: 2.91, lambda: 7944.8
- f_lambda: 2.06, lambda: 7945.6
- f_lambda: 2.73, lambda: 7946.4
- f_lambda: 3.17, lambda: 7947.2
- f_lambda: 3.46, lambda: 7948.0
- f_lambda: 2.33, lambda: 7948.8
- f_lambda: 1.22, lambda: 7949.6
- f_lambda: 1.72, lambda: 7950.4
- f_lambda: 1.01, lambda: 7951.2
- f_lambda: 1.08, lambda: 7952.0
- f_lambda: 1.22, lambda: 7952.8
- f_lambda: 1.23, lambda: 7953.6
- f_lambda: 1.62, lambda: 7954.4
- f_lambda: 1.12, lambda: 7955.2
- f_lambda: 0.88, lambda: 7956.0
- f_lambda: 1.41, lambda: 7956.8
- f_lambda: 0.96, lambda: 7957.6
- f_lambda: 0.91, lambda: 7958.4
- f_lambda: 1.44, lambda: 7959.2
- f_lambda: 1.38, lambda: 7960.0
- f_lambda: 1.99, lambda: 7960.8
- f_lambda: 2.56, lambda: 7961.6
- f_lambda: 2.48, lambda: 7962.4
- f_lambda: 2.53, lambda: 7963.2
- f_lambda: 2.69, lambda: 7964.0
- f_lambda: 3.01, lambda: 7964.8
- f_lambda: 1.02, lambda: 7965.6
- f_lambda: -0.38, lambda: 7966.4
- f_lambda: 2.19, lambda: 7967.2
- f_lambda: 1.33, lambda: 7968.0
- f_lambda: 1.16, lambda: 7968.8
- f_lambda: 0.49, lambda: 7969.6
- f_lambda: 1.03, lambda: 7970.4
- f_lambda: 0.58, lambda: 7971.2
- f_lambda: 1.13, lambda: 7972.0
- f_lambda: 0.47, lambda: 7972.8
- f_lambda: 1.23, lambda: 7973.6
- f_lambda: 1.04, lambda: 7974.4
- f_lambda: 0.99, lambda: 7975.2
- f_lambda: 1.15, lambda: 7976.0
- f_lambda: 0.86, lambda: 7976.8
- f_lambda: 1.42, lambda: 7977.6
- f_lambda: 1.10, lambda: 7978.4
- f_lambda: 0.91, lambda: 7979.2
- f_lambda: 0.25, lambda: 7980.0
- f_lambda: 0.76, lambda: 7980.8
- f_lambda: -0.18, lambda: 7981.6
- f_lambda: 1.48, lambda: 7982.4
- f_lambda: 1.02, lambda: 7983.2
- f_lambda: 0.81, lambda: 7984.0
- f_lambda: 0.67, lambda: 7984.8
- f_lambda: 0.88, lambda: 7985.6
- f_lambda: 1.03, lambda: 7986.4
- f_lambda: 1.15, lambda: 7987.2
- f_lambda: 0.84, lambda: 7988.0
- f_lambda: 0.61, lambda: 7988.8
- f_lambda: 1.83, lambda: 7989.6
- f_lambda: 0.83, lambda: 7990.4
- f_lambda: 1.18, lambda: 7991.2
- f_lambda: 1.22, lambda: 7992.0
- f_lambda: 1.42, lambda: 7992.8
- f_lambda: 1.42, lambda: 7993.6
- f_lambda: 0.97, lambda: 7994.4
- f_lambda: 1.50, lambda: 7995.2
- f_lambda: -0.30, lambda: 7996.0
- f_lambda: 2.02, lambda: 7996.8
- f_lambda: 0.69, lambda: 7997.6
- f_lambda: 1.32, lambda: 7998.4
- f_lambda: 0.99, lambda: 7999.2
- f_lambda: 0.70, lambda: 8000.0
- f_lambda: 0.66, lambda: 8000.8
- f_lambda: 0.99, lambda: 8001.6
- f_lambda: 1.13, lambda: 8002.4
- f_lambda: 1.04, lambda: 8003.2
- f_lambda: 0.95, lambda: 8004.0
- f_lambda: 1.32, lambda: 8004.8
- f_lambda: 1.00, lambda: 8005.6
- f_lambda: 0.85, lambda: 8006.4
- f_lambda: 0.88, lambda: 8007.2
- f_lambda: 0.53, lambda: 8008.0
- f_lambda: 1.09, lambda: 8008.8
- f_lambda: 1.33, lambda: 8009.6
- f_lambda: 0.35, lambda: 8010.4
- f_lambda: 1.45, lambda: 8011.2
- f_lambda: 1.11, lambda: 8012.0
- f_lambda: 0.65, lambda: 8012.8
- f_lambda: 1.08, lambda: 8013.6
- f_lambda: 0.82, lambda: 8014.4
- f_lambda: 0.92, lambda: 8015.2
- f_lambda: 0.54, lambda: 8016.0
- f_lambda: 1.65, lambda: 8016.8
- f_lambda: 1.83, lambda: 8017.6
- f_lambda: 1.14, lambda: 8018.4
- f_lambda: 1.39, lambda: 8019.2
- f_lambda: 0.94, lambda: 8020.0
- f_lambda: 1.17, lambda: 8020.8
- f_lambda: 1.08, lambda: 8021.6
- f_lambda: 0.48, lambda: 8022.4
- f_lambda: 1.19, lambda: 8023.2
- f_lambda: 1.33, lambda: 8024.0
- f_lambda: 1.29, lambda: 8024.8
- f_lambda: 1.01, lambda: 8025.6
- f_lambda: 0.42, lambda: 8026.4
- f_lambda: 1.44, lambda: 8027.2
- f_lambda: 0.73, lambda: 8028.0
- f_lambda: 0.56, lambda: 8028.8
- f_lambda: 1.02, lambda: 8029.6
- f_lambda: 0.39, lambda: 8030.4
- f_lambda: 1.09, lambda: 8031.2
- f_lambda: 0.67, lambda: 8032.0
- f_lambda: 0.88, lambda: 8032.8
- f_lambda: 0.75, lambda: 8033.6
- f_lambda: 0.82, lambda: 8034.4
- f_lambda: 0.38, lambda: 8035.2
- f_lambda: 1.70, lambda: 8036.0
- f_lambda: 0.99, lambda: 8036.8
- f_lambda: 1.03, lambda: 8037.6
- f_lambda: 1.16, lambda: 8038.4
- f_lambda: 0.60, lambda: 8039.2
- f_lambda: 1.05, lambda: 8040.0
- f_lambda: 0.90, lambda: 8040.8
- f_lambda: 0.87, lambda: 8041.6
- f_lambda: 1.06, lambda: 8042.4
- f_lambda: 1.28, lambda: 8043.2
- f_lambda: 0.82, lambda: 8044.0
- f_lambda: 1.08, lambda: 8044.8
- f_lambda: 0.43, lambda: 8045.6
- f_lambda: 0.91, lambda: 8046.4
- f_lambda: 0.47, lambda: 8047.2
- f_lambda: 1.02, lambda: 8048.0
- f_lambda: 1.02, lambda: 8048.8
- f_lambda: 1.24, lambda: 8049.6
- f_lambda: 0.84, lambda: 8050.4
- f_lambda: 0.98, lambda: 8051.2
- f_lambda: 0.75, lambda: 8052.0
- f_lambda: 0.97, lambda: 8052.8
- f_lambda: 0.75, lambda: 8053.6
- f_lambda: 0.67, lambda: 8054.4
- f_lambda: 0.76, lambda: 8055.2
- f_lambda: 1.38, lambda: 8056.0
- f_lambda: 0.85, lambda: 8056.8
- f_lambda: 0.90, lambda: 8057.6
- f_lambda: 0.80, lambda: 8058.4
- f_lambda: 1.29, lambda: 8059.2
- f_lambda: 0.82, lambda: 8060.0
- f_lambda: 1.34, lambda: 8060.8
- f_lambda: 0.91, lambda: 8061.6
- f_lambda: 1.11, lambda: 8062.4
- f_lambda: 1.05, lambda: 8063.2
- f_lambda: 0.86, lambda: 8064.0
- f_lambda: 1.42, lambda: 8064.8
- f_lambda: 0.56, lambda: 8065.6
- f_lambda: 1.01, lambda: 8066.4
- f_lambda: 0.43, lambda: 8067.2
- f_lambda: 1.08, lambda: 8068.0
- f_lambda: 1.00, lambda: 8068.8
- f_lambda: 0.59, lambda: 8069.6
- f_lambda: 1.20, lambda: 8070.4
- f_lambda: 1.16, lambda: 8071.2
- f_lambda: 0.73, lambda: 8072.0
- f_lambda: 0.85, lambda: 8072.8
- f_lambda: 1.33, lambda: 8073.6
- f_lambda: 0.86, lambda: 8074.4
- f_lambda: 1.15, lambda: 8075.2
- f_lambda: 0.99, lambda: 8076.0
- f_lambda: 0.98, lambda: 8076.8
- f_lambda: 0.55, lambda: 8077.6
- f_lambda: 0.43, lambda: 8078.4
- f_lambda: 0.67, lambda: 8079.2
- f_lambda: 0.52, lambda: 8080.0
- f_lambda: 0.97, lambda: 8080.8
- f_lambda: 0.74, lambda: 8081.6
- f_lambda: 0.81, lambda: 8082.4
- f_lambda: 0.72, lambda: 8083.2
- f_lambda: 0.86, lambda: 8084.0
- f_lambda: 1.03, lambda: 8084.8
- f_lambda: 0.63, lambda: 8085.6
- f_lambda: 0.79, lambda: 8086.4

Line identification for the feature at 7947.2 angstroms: [S II] 6716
